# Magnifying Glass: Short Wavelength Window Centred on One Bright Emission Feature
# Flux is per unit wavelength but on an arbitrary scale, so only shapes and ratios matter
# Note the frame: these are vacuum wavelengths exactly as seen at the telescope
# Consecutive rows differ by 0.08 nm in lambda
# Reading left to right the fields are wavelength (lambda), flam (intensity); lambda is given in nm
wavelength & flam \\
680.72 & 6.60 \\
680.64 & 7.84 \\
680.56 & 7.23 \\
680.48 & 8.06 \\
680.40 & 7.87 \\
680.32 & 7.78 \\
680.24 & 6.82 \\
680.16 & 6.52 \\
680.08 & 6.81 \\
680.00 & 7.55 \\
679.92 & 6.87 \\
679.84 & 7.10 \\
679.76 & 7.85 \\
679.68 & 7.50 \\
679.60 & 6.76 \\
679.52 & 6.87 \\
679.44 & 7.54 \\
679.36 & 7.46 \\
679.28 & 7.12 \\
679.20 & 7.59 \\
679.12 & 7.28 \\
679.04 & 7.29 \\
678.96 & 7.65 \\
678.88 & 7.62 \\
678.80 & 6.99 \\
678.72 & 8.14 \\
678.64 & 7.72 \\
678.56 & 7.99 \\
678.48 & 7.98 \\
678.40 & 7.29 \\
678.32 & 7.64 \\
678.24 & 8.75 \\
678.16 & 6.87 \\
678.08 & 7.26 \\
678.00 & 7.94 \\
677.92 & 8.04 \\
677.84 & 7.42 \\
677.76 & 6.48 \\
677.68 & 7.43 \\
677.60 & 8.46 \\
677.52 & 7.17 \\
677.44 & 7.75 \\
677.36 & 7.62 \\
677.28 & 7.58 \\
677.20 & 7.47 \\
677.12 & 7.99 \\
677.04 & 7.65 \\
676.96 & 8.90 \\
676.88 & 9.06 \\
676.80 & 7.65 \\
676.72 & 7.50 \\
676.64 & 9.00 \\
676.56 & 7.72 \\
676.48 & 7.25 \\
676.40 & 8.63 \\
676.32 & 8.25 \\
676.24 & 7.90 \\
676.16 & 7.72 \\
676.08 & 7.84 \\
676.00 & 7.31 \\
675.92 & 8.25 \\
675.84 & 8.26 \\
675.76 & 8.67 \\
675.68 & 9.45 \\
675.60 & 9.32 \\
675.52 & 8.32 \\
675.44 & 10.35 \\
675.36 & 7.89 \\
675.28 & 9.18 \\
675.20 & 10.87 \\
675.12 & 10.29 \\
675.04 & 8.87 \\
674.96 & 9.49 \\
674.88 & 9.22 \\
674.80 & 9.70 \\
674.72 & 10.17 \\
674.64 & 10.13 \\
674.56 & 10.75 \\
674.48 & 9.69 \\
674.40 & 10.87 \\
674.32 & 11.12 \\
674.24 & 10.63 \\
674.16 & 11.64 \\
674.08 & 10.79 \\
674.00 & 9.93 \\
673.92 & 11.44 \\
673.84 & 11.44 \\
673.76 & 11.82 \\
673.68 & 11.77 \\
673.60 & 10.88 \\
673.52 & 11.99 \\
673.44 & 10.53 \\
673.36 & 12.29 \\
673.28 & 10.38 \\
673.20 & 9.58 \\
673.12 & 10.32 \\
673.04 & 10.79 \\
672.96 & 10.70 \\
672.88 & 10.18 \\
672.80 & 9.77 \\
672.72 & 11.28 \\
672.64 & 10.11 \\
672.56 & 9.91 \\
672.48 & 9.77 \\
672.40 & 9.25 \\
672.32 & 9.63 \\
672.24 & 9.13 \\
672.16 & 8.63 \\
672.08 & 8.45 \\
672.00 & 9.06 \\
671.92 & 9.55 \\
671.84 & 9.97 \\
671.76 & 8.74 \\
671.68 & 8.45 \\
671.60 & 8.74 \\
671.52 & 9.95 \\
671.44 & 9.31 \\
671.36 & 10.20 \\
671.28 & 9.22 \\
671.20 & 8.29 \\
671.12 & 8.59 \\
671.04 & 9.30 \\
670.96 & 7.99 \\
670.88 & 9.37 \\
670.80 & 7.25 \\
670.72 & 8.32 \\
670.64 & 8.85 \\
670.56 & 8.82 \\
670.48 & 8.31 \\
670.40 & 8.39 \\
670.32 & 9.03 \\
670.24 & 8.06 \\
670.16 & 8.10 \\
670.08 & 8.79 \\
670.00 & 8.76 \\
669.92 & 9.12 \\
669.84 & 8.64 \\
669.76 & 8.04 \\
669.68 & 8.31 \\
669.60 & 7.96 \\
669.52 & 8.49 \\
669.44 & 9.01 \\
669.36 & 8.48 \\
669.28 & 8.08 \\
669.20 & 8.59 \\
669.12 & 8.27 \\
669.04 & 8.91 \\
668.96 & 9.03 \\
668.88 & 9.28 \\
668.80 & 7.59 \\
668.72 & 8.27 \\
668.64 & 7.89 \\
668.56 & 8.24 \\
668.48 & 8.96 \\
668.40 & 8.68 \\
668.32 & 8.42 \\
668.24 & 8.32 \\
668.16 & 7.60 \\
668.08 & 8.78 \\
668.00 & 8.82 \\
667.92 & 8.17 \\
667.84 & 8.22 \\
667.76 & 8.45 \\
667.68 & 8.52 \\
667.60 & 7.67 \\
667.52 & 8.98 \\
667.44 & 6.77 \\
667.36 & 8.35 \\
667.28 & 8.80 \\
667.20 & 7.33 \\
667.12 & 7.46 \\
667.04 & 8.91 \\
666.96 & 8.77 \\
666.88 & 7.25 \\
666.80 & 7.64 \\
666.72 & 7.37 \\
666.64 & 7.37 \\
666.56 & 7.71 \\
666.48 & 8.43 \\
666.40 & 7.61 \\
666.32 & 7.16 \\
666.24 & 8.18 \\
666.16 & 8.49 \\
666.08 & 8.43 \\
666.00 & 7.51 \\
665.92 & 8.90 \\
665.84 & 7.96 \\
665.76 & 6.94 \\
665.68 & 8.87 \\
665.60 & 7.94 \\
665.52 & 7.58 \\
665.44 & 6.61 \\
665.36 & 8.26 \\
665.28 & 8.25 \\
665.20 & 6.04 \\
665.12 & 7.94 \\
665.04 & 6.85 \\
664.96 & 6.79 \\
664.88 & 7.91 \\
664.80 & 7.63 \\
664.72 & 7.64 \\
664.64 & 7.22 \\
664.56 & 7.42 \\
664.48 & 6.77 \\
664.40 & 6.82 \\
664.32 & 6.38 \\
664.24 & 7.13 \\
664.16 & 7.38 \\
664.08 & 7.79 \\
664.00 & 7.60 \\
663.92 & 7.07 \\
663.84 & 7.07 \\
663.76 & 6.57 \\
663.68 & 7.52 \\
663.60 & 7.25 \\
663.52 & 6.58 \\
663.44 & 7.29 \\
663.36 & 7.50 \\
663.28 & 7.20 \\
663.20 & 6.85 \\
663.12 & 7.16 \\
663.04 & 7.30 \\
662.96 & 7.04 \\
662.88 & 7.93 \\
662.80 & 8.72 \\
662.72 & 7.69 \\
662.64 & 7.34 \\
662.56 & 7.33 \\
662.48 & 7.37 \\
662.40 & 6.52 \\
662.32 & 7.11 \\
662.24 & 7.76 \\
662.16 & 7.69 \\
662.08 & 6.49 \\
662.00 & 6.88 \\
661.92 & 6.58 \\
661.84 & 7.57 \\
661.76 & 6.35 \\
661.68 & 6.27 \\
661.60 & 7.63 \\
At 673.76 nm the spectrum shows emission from C III] 1909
